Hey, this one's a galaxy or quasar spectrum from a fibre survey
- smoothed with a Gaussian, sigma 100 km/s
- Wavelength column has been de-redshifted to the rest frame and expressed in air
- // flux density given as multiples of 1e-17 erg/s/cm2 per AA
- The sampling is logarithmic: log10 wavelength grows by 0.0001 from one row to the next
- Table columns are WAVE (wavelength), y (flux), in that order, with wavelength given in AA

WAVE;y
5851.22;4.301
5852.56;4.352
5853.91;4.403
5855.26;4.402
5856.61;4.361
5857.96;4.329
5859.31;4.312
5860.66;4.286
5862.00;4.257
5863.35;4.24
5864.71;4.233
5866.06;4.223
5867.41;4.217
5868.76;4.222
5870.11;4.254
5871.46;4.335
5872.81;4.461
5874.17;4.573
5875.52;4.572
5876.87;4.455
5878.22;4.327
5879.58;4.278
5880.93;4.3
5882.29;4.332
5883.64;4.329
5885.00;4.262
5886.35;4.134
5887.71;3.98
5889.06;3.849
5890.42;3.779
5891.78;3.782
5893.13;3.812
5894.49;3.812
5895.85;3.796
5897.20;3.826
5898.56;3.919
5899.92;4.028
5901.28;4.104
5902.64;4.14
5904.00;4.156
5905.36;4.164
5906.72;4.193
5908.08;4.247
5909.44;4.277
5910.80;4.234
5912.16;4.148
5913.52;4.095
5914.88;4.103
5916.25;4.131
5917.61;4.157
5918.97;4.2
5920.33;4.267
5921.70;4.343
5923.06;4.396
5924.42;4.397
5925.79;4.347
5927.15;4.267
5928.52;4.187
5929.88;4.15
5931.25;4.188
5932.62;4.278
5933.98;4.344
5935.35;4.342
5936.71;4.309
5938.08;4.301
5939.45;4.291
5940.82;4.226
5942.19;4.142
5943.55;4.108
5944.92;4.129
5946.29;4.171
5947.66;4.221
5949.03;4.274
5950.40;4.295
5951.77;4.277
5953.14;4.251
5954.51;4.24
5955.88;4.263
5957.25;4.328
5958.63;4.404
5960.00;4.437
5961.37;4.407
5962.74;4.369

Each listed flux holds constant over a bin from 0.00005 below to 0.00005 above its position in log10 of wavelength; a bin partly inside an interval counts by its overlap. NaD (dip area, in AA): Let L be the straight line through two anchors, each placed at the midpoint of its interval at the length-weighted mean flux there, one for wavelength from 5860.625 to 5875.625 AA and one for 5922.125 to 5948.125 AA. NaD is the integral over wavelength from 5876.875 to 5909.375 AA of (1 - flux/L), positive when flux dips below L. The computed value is 1.62 AA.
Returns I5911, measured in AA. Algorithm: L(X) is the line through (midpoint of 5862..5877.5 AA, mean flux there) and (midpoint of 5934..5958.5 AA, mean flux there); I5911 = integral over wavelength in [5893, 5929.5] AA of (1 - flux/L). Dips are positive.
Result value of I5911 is 1.2 AA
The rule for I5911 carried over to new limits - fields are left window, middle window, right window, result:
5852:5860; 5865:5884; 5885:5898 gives -1.10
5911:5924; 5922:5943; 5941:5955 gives -0.33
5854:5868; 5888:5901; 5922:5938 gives 1.32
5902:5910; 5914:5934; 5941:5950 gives -0.27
